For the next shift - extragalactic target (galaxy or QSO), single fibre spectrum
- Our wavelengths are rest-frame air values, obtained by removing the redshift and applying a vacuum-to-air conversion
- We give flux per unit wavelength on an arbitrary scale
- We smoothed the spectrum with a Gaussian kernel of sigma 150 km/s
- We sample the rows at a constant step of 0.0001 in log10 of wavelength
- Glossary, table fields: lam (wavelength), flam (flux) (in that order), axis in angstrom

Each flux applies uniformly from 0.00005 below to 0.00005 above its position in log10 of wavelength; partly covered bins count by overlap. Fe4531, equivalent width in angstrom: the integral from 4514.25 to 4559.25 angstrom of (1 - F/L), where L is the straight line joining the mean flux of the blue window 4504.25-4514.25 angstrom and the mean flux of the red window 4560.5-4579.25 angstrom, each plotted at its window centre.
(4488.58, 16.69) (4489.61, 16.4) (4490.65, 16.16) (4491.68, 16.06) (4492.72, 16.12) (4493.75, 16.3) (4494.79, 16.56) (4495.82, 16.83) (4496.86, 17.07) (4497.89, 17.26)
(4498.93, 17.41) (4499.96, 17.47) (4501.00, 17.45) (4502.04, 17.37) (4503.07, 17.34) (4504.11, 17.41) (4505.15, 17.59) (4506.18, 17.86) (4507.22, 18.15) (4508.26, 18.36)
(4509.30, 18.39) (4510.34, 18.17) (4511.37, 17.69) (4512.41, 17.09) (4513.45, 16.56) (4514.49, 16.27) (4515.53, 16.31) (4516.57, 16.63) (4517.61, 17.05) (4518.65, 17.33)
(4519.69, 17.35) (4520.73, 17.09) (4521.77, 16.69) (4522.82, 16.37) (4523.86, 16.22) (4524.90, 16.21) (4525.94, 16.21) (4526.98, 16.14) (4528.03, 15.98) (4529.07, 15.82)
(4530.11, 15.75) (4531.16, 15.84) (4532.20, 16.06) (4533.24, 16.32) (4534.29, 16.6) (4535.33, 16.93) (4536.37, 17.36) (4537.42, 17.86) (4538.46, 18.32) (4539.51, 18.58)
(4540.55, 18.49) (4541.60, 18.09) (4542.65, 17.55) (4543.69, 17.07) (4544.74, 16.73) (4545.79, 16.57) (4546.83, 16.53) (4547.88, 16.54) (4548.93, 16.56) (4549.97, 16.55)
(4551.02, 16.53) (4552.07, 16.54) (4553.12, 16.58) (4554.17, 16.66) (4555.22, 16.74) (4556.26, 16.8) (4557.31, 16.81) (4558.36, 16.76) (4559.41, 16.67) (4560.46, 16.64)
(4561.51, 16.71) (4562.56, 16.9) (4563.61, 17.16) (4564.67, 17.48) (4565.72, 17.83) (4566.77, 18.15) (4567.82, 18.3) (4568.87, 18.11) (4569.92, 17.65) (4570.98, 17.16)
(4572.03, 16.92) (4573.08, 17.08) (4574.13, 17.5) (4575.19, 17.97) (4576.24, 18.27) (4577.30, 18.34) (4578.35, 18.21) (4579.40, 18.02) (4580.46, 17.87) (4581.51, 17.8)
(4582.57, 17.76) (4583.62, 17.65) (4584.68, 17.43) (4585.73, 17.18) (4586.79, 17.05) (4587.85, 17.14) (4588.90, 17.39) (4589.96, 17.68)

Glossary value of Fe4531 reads 2.3 angstrom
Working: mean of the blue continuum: 17.7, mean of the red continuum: 17.6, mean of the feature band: 16.8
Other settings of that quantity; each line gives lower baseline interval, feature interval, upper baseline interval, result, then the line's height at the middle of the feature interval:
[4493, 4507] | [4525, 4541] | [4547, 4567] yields 0.2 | 17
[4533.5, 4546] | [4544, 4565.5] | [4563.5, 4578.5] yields 1.1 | 17.6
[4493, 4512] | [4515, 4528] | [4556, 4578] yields 0.6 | 17.5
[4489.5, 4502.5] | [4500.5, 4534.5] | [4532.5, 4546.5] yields 0.4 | 17.1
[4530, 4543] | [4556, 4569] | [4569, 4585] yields 0.2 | 17.6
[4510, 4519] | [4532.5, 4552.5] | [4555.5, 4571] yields 0.0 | 17.2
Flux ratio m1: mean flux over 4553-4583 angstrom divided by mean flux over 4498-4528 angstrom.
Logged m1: 1.02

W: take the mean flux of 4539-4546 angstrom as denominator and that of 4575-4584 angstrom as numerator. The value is 1.0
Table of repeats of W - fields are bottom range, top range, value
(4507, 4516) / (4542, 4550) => 0.96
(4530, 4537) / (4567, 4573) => 1.07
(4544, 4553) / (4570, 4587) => 1.06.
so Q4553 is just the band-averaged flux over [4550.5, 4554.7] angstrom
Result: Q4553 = 16.6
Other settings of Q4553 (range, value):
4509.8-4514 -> 17.4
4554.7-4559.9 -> 16.8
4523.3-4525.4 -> 16.2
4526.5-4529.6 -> 16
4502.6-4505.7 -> 17.5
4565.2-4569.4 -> 18.1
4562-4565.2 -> 17.1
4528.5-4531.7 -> 15.8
